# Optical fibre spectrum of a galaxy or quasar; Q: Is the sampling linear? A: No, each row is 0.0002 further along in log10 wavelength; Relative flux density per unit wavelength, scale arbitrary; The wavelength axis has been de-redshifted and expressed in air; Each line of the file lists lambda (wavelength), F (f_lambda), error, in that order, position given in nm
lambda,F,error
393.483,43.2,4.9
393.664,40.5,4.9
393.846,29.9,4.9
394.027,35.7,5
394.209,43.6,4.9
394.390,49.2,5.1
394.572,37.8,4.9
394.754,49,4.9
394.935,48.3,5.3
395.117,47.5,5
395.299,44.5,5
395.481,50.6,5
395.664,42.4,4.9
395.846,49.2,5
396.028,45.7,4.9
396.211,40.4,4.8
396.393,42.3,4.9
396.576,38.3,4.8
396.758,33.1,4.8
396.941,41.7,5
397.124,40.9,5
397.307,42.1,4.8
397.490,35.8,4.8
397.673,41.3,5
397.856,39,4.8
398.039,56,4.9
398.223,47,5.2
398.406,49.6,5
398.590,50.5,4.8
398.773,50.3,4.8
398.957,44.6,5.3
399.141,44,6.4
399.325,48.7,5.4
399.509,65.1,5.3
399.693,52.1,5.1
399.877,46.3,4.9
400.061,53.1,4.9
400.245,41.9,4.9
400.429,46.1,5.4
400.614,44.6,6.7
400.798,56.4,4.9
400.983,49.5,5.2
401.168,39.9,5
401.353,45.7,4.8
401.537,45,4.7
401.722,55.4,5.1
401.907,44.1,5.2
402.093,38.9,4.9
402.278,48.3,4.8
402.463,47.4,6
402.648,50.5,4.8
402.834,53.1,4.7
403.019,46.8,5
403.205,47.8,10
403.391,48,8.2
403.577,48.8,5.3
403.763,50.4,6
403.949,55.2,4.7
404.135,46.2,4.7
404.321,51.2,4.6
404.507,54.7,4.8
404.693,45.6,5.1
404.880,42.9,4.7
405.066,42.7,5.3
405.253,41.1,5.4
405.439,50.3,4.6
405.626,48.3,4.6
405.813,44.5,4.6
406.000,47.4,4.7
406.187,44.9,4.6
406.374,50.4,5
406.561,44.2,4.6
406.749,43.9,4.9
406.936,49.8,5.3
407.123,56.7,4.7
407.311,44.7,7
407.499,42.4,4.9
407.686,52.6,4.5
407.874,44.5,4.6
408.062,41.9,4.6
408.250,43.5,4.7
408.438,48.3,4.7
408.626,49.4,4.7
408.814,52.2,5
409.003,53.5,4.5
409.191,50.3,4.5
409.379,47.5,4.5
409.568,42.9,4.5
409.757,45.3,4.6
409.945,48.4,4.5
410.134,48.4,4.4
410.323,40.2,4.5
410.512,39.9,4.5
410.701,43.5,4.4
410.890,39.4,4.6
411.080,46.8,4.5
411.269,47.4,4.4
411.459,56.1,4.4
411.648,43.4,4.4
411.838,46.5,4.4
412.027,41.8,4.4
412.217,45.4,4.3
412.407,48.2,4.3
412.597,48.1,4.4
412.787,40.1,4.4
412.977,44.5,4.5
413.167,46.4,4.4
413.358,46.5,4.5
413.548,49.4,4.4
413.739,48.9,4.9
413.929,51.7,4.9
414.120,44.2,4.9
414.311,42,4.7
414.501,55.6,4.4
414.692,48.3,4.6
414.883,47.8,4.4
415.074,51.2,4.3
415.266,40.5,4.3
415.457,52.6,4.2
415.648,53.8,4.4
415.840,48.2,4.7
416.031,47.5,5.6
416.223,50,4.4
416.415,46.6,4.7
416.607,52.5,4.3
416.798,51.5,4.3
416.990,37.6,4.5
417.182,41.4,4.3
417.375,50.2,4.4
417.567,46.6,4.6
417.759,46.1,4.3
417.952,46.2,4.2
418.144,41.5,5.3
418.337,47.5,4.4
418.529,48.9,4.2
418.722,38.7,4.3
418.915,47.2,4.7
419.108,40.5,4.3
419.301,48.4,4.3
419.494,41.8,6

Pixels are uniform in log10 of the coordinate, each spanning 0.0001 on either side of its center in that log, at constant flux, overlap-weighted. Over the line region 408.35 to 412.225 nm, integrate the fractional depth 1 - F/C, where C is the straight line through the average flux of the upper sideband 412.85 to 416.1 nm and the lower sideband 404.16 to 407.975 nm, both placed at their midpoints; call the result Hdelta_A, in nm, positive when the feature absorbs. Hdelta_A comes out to 0.09 nm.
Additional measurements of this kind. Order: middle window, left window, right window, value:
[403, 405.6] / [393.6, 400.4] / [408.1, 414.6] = -0.13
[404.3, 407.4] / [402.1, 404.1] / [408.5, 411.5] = 0.06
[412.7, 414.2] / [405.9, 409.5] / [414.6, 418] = 0.04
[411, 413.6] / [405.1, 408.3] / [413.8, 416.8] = 0.09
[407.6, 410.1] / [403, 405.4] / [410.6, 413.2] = -0.07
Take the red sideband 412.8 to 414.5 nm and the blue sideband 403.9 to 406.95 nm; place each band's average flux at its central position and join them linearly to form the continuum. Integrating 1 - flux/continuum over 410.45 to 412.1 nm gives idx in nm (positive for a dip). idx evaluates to 0.06 nm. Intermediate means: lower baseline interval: 47.1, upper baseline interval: 46.9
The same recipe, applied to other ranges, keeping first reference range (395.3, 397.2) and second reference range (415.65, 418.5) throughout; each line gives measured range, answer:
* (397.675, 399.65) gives -0.28 nm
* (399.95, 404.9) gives -0.48 nm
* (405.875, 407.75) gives -0.12 nm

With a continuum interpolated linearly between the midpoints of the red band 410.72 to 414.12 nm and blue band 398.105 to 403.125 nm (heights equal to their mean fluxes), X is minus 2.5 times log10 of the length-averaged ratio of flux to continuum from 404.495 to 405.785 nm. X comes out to 0.04 mag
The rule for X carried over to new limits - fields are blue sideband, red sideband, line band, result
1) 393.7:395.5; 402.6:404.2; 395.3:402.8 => 0.01 mag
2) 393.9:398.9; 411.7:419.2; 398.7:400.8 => -0.11 mag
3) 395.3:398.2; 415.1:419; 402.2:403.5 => -0.11 mag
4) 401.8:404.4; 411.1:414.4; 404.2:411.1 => 0.02 mag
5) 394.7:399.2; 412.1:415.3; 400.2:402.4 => -0.03 mag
